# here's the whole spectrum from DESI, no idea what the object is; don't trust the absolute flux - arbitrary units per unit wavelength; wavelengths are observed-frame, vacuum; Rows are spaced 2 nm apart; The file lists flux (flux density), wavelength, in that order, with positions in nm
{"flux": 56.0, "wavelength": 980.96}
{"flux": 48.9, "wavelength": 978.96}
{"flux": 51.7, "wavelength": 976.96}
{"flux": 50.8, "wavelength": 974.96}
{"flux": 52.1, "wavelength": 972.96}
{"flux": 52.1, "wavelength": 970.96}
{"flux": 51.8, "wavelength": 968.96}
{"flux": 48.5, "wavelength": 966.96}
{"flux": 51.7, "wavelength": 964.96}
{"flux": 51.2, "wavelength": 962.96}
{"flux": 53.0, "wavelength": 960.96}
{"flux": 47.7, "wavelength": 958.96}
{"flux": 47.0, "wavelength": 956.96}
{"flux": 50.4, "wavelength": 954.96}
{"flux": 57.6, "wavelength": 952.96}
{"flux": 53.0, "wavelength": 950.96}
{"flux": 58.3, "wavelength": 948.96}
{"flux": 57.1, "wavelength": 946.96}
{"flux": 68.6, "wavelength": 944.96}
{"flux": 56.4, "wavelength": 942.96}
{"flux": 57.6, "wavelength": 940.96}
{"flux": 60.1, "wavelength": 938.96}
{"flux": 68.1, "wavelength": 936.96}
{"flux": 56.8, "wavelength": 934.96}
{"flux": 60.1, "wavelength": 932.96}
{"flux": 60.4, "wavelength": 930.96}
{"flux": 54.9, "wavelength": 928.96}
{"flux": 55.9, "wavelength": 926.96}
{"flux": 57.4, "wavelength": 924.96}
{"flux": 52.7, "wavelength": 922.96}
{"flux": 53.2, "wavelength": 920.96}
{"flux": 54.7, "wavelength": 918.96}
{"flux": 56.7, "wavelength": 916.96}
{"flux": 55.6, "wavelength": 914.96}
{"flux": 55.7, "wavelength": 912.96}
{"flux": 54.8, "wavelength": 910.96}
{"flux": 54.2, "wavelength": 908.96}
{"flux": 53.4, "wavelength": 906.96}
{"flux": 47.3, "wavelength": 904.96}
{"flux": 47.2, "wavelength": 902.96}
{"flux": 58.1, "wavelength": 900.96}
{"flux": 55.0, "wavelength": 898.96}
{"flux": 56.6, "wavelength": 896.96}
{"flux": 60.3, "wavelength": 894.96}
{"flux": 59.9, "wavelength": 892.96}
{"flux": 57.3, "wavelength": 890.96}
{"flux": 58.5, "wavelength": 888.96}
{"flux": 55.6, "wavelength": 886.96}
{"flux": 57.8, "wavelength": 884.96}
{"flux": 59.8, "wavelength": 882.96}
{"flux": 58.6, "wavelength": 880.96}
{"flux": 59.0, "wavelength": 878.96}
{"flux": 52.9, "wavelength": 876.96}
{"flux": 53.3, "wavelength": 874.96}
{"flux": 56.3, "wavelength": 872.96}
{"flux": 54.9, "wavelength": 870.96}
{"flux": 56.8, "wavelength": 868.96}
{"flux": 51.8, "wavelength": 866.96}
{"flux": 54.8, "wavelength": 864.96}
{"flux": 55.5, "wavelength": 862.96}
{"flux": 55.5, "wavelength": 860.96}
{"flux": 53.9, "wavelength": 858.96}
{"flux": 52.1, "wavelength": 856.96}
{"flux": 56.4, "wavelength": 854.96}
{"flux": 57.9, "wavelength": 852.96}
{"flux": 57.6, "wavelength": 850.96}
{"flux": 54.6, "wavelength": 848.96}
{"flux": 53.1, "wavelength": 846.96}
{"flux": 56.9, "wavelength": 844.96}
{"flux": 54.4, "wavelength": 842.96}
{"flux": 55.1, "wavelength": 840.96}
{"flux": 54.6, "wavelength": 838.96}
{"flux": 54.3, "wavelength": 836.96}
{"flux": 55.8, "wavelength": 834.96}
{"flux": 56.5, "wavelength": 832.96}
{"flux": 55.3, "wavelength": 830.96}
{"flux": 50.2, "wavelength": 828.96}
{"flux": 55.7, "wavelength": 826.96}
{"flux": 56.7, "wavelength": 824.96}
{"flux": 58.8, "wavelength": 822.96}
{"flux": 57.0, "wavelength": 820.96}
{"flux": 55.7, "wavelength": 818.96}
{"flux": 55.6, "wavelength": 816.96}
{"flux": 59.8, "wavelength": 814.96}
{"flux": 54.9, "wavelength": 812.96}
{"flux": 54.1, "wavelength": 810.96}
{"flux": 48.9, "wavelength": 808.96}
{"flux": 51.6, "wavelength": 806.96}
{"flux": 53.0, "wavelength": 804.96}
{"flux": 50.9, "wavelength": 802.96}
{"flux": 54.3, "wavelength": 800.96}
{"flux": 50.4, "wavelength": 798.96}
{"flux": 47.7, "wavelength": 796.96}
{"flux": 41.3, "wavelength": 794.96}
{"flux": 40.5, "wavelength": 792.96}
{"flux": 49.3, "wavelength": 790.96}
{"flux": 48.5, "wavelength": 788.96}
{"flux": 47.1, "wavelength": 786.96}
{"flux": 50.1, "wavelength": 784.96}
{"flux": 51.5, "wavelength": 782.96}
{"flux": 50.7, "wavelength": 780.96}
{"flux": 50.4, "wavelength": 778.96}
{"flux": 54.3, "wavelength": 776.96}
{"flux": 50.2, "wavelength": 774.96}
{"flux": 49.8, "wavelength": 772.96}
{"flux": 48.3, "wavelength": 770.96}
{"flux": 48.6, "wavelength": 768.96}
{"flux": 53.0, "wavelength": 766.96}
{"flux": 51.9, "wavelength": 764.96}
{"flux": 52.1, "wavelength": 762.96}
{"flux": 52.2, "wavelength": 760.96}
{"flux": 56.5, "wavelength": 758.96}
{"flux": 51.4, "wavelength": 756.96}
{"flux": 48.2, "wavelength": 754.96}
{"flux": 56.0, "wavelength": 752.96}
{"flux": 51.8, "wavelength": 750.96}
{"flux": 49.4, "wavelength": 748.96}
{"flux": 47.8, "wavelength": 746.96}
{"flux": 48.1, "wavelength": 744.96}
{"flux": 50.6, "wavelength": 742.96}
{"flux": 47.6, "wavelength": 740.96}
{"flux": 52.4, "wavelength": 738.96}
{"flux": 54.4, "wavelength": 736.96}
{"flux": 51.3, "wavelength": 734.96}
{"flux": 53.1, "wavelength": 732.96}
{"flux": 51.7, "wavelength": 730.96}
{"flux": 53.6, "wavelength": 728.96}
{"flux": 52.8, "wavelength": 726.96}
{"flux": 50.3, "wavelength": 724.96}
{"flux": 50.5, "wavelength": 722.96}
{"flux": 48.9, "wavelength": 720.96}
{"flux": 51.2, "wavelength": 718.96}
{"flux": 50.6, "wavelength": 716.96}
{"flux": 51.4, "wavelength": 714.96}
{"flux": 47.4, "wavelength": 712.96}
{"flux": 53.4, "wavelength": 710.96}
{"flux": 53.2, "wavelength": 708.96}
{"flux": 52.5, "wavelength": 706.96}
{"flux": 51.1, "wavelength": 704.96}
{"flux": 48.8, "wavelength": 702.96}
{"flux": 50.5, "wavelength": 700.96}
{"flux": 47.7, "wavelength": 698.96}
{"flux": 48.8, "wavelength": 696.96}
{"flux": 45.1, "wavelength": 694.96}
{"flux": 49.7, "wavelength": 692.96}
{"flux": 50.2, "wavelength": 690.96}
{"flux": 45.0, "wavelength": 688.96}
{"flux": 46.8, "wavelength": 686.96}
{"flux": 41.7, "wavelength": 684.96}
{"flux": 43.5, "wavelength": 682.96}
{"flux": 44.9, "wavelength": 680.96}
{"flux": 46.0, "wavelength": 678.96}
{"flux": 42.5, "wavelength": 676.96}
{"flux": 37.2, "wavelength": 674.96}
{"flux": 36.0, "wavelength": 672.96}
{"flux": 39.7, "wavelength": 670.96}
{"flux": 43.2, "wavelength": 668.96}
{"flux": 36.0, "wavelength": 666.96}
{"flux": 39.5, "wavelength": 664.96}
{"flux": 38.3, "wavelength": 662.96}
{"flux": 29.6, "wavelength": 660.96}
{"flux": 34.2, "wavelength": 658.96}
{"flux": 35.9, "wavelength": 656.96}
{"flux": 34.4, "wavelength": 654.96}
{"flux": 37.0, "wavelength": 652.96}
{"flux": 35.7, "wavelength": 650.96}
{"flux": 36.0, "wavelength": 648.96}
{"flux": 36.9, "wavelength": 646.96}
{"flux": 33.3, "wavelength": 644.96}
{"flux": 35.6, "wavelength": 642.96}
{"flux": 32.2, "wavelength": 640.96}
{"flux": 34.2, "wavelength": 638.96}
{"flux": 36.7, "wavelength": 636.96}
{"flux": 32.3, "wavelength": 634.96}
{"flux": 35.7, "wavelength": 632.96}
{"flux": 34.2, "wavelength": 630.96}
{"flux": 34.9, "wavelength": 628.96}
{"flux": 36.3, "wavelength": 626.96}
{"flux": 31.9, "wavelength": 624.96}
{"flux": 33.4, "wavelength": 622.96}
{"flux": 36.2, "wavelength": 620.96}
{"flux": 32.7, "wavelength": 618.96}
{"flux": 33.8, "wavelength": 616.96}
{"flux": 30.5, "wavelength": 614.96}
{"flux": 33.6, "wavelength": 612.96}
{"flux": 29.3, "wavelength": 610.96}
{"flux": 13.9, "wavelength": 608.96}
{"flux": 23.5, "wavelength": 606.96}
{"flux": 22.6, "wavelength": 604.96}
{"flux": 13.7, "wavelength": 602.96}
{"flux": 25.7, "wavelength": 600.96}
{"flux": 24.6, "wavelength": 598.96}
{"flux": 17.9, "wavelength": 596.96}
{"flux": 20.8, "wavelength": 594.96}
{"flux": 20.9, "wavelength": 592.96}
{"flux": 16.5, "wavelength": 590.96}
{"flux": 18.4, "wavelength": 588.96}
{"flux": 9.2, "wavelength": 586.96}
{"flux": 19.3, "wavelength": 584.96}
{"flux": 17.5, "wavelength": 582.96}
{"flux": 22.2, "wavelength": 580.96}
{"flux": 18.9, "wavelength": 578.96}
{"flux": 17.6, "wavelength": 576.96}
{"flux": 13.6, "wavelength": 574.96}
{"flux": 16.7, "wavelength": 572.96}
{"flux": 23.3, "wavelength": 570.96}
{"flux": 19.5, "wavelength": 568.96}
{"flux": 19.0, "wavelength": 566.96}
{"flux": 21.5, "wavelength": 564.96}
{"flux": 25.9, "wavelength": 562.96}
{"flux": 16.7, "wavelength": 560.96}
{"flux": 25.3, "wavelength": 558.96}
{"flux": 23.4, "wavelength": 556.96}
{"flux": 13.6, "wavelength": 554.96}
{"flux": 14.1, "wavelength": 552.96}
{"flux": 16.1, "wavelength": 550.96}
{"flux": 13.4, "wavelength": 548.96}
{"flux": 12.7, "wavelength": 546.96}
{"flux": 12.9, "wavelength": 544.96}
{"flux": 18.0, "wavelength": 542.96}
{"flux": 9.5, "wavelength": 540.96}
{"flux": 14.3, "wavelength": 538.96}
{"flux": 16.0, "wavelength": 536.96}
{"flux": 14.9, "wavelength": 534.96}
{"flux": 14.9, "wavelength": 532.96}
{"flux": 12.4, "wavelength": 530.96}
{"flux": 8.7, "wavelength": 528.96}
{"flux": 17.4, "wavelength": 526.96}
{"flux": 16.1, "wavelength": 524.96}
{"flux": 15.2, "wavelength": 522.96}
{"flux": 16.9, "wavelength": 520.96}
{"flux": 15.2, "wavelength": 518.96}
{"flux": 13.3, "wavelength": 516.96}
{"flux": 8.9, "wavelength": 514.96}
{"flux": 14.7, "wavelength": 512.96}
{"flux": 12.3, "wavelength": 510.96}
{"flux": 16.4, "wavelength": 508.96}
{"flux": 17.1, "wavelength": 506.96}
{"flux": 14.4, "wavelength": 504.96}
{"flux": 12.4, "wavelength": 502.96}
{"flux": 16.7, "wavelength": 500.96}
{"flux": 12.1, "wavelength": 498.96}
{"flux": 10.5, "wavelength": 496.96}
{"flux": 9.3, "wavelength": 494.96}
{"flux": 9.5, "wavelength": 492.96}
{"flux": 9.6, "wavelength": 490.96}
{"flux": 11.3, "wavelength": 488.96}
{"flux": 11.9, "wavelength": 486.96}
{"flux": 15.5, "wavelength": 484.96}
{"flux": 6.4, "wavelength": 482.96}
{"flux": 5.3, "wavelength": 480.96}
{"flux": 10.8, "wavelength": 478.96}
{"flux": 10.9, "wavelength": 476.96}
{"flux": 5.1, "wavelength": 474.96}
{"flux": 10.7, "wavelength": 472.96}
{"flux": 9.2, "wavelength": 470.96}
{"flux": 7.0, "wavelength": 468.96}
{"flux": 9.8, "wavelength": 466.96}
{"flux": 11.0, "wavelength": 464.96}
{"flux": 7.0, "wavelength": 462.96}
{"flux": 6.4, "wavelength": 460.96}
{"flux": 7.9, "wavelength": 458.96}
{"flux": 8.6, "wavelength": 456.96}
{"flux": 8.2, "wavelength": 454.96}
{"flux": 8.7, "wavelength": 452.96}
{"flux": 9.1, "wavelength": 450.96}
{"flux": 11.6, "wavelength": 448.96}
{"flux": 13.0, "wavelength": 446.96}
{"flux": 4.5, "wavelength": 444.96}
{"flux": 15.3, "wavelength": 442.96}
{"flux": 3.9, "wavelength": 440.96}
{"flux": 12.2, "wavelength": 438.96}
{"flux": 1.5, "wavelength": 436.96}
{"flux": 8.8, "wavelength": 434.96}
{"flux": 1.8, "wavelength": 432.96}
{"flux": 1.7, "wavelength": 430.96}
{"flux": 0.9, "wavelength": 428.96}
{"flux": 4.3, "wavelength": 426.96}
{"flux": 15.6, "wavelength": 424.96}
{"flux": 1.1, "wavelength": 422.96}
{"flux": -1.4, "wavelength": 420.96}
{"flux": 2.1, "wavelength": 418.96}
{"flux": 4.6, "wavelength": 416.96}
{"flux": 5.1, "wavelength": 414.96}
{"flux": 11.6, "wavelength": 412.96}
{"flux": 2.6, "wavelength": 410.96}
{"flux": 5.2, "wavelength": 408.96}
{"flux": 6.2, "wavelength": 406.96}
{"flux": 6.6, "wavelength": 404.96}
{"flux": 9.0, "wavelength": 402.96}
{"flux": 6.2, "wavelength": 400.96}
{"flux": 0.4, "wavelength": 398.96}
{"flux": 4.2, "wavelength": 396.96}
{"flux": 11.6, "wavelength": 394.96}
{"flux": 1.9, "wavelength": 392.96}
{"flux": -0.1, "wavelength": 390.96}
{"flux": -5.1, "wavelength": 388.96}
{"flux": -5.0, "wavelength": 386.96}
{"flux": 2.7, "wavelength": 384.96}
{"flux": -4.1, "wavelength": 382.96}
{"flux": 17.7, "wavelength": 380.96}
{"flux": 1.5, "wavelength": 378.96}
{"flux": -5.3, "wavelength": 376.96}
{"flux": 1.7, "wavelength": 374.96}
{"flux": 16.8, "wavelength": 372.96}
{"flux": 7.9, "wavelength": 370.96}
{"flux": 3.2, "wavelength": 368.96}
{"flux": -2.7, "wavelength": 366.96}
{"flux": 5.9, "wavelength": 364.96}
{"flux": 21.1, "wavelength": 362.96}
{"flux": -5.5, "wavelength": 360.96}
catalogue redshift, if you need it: 0.53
